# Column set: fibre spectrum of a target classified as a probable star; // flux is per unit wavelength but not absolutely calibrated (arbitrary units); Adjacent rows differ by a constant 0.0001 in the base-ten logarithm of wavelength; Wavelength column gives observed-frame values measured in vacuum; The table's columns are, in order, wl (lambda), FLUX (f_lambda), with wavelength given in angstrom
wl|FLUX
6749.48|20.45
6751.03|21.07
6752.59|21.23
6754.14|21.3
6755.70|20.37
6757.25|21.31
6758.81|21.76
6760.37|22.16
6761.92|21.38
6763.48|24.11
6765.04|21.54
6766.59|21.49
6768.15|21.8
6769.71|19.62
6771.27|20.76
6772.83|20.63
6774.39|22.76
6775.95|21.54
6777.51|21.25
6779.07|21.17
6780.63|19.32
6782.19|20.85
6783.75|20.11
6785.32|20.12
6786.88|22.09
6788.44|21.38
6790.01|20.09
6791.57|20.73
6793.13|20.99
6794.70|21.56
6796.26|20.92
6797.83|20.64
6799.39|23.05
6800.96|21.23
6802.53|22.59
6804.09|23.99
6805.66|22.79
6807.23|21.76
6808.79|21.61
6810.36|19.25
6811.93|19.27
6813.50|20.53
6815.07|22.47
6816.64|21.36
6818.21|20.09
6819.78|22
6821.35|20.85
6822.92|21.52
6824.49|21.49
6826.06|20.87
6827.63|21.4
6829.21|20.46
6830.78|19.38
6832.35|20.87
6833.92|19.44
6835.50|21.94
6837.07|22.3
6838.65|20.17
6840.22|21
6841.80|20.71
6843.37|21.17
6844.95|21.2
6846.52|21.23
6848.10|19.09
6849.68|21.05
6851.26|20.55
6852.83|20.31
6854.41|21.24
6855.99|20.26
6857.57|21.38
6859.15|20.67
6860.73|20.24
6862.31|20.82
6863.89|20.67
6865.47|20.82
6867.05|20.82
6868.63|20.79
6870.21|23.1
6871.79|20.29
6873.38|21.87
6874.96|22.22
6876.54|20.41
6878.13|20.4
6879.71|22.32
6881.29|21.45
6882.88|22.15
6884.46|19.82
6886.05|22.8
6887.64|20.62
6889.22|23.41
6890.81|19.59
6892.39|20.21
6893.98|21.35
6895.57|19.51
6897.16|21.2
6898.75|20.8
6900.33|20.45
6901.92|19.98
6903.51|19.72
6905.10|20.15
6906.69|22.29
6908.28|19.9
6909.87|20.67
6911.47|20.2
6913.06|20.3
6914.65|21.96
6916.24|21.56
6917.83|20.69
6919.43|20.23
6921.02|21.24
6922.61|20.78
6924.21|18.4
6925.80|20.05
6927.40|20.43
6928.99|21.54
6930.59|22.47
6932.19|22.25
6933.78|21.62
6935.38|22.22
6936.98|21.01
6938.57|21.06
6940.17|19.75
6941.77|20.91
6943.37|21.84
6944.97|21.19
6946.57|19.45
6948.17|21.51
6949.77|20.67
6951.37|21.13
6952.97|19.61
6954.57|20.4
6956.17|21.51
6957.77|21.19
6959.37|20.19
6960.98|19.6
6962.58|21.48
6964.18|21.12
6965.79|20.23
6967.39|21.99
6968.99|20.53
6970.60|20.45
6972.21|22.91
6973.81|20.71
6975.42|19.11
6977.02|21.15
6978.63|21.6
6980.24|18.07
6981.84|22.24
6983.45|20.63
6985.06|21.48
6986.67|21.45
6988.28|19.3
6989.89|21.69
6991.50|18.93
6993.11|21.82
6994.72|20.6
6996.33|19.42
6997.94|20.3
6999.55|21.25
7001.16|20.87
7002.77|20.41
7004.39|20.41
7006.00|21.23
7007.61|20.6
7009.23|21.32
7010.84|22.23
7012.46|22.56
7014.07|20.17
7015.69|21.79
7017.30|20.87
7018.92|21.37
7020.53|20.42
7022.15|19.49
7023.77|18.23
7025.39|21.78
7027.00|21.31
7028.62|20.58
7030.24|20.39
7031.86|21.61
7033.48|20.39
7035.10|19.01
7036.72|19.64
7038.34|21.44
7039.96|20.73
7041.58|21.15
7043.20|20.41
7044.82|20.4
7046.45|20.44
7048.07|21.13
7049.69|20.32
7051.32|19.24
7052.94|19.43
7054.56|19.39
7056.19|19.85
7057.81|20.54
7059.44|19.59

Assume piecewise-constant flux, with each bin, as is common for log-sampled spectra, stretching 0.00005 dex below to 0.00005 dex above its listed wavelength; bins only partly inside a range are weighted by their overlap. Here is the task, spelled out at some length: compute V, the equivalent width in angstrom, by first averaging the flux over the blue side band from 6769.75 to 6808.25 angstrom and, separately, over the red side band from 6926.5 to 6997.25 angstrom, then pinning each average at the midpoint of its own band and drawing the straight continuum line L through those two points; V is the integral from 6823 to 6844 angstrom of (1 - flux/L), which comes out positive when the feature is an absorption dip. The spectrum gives 0.3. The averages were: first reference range 21.3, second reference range 20.9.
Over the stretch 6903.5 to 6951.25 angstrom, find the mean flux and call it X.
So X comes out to 20.9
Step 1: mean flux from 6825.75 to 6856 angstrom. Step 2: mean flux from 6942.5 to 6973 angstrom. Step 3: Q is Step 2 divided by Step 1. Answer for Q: 1.0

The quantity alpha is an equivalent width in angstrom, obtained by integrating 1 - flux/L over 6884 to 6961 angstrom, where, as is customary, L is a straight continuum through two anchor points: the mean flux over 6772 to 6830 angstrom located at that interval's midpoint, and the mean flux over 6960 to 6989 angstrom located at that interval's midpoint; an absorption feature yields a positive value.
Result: 0.3 angstrom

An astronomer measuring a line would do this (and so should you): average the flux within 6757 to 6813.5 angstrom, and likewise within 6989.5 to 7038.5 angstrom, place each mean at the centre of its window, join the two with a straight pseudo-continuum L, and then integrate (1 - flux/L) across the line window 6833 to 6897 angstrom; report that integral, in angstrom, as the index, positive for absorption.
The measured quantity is 0.33 angstrom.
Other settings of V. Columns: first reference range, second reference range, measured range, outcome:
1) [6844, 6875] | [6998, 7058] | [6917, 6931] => 0.13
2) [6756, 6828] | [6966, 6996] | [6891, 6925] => 0.73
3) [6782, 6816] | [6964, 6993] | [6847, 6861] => 0.37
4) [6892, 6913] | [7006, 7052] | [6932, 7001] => -0.76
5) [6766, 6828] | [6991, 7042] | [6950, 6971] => 0.10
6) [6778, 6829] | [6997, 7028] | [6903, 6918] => 0.18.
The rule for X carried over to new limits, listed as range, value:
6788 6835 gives 21.2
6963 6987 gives 20.9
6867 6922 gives 21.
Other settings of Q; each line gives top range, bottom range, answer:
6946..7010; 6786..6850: 0.98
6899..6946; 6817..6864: 1.00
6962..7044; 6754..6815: 0.98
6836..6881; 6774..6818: 0.99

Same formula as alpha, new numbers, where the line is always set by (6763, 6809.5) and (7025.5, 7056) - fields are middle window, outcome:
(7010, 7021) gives -0.46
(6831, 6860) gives 0.53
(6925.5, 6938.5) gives -0.40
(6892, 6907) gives 0.32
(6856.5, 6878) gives 0.03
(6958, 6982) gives -0.05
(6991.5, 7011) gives -0.17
